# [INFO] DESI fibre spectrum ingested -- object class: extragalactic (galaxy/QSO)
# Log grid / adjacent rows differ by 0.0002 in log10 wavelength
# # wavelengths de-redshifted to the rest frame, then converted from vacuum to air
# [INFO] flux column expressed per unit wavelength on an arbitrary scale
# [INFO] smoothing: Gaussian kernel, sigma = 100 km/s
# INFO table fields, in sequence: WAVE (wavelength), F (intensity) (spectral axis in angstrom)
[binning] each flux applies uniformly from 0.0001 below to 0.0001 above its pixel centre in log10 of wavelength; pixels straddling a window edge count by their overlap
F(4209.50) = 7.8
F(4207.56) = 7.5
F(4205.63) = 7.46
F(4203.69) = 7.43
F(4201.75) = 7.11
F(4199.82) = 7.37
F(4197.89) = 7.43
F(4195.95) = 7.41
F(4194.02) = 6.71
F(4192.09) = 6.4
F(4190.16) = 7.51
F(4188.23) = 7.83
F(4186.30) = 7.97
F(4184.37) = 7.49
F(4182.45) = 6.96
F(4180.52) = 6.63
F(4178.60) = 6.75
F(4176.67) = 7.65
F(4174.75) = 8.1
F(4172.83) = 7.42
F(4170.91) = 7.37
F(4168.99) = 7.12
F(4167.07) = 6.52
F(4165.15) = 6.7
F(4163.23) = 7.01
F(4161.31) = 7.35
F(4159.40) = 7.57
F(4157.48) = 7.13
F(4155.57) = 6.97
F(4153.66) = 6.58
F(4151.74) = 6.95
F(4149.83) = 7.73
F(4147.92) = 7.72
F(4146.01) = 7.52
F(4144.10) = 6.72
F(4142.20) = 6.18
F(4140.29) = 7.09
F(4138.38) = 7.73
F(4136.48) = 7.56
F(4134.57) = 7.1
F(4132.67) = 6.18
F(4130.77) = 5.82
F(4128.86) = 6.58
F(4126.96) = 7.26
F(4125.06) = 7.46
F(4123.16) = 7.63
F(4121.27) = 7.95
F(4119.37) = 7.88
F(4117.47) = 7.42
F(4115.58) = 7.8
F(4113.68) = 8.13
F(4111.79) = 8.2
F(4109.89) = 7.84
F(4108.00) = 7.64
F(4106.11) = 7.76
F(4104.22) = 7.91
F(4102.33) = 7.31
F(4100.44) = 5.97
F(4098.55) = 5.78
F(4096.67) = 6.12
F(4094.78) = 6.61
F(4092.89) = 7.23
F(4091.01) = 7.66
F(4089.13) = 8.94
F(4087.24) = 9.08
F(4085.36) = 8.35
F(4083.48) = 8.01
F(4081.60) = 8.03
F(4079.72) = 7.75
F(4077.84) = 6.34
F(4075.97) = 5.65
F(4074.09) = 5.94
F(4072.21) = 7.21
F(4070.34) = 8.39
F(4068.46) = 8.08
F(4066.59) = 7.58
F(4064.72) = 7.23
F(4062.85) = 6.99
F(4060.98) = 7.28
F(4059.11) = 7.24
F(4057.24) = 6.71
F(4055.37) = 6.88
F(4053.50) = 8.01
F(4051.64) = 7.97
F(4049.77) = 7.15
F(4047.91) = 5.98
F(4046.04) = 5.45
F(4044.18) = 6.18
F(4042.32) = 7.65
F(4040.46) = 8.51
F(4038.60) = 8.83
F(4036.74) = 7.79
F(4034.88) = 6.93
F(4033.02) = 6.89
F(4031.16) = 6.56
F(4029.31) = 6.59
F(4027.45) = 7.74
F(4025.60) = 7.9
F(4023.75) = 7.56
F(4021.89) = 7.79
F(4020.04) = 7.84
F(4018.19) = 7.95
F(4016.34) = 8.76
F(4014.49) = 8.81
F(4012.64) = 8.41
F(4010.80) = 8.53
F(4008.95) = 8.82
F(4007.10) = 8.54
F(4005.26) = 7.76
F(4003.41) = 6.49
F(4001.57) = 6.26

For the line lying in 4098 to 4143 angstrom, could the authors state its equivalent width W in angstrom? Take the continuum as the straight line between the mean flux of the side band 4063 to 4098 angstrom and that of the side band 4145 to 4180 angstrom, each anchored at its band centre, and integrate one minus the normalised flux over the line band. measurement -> 0.3 angstrom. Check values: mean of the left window 7.43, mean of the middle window 7.27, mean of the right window 7.22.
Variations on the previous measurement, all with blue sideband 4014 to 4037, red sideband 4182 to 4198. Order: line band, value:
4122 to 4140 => 0.9 angstrom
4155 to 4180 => 0.5 angstrom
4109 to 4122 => -0.8 angstrom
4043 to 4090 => 1.4 angstrom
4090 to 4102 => 1.4 angstrom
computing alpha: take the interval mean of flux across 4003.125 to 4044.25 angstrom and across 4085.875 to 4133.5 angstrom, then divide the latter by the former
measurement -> 0.94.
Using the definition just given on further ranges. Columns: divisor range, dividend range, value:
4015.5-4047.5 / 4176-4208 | 0.98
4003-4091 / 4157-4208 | 0.96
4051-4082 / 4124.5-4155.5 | 0.97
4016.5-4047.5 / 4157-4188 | 0.98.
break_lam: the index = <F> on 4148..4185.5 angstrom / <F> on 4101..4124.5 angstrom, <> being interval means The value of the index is 0.93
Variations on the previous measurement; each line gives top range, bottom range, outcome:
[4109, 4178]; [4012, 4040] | 0.94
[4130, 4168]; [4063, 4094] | 0.93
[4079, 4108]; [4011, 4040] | 0.96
